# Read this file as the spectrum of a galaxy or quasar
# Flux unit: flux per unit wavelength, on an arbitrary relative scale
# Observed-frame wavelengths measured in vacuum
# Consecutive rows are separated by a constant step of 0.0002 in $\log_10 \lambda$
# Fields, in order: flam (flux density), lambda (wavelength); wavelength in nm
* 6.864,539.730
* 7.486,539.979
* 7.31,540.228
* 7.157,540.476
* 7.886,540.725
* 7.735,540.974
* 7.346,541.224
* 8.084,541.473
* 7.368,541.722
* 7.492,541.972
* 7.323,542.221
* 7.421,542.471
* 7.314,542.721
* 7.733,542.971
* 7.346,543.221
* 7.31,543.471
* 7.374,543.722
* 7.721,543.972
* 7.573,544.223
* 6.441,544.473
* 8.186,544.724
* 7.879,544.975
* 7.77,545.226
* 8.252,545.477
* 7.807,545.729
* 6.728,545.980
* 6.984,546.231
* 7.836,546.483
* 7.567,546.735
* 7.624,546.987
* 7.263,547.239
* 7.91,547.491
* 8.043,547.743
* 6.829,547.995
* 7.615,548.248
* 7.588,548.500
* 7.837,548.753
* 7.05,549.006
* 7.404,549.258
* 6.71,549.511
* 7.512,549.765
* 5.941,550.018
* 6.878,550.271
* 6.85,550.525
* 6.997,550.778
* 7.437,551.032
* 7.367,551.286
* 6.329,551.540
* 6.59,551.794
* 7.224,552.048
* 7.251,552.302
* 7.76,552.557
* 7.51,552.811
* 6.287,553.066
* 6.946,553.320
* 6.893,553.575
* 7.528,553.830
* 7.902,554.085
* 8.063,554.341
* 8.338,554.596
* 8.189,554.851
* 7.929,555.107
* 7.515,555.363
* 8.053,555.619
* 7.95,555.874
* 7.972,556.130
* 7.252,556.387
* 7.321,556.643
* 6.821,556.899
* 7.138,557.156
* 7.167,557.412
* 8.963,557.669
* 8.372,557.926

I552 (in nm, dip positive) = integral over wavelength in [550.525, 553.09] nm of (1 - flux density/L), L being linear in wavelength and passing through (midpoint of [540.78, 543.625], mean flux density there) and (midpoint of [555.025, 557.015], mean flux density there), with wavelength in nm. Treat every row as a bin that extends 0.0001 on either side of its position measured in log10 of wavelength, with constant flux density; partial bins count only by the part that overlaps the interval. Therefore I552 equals 0.16 nm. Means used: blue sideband 7.5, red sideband 7.6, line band 7.1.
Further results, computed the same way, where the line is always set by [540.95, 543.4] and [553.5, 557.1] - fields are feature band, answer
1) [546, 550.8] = 0.198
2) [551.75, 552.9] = 0.052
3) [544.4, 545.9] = -0.038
